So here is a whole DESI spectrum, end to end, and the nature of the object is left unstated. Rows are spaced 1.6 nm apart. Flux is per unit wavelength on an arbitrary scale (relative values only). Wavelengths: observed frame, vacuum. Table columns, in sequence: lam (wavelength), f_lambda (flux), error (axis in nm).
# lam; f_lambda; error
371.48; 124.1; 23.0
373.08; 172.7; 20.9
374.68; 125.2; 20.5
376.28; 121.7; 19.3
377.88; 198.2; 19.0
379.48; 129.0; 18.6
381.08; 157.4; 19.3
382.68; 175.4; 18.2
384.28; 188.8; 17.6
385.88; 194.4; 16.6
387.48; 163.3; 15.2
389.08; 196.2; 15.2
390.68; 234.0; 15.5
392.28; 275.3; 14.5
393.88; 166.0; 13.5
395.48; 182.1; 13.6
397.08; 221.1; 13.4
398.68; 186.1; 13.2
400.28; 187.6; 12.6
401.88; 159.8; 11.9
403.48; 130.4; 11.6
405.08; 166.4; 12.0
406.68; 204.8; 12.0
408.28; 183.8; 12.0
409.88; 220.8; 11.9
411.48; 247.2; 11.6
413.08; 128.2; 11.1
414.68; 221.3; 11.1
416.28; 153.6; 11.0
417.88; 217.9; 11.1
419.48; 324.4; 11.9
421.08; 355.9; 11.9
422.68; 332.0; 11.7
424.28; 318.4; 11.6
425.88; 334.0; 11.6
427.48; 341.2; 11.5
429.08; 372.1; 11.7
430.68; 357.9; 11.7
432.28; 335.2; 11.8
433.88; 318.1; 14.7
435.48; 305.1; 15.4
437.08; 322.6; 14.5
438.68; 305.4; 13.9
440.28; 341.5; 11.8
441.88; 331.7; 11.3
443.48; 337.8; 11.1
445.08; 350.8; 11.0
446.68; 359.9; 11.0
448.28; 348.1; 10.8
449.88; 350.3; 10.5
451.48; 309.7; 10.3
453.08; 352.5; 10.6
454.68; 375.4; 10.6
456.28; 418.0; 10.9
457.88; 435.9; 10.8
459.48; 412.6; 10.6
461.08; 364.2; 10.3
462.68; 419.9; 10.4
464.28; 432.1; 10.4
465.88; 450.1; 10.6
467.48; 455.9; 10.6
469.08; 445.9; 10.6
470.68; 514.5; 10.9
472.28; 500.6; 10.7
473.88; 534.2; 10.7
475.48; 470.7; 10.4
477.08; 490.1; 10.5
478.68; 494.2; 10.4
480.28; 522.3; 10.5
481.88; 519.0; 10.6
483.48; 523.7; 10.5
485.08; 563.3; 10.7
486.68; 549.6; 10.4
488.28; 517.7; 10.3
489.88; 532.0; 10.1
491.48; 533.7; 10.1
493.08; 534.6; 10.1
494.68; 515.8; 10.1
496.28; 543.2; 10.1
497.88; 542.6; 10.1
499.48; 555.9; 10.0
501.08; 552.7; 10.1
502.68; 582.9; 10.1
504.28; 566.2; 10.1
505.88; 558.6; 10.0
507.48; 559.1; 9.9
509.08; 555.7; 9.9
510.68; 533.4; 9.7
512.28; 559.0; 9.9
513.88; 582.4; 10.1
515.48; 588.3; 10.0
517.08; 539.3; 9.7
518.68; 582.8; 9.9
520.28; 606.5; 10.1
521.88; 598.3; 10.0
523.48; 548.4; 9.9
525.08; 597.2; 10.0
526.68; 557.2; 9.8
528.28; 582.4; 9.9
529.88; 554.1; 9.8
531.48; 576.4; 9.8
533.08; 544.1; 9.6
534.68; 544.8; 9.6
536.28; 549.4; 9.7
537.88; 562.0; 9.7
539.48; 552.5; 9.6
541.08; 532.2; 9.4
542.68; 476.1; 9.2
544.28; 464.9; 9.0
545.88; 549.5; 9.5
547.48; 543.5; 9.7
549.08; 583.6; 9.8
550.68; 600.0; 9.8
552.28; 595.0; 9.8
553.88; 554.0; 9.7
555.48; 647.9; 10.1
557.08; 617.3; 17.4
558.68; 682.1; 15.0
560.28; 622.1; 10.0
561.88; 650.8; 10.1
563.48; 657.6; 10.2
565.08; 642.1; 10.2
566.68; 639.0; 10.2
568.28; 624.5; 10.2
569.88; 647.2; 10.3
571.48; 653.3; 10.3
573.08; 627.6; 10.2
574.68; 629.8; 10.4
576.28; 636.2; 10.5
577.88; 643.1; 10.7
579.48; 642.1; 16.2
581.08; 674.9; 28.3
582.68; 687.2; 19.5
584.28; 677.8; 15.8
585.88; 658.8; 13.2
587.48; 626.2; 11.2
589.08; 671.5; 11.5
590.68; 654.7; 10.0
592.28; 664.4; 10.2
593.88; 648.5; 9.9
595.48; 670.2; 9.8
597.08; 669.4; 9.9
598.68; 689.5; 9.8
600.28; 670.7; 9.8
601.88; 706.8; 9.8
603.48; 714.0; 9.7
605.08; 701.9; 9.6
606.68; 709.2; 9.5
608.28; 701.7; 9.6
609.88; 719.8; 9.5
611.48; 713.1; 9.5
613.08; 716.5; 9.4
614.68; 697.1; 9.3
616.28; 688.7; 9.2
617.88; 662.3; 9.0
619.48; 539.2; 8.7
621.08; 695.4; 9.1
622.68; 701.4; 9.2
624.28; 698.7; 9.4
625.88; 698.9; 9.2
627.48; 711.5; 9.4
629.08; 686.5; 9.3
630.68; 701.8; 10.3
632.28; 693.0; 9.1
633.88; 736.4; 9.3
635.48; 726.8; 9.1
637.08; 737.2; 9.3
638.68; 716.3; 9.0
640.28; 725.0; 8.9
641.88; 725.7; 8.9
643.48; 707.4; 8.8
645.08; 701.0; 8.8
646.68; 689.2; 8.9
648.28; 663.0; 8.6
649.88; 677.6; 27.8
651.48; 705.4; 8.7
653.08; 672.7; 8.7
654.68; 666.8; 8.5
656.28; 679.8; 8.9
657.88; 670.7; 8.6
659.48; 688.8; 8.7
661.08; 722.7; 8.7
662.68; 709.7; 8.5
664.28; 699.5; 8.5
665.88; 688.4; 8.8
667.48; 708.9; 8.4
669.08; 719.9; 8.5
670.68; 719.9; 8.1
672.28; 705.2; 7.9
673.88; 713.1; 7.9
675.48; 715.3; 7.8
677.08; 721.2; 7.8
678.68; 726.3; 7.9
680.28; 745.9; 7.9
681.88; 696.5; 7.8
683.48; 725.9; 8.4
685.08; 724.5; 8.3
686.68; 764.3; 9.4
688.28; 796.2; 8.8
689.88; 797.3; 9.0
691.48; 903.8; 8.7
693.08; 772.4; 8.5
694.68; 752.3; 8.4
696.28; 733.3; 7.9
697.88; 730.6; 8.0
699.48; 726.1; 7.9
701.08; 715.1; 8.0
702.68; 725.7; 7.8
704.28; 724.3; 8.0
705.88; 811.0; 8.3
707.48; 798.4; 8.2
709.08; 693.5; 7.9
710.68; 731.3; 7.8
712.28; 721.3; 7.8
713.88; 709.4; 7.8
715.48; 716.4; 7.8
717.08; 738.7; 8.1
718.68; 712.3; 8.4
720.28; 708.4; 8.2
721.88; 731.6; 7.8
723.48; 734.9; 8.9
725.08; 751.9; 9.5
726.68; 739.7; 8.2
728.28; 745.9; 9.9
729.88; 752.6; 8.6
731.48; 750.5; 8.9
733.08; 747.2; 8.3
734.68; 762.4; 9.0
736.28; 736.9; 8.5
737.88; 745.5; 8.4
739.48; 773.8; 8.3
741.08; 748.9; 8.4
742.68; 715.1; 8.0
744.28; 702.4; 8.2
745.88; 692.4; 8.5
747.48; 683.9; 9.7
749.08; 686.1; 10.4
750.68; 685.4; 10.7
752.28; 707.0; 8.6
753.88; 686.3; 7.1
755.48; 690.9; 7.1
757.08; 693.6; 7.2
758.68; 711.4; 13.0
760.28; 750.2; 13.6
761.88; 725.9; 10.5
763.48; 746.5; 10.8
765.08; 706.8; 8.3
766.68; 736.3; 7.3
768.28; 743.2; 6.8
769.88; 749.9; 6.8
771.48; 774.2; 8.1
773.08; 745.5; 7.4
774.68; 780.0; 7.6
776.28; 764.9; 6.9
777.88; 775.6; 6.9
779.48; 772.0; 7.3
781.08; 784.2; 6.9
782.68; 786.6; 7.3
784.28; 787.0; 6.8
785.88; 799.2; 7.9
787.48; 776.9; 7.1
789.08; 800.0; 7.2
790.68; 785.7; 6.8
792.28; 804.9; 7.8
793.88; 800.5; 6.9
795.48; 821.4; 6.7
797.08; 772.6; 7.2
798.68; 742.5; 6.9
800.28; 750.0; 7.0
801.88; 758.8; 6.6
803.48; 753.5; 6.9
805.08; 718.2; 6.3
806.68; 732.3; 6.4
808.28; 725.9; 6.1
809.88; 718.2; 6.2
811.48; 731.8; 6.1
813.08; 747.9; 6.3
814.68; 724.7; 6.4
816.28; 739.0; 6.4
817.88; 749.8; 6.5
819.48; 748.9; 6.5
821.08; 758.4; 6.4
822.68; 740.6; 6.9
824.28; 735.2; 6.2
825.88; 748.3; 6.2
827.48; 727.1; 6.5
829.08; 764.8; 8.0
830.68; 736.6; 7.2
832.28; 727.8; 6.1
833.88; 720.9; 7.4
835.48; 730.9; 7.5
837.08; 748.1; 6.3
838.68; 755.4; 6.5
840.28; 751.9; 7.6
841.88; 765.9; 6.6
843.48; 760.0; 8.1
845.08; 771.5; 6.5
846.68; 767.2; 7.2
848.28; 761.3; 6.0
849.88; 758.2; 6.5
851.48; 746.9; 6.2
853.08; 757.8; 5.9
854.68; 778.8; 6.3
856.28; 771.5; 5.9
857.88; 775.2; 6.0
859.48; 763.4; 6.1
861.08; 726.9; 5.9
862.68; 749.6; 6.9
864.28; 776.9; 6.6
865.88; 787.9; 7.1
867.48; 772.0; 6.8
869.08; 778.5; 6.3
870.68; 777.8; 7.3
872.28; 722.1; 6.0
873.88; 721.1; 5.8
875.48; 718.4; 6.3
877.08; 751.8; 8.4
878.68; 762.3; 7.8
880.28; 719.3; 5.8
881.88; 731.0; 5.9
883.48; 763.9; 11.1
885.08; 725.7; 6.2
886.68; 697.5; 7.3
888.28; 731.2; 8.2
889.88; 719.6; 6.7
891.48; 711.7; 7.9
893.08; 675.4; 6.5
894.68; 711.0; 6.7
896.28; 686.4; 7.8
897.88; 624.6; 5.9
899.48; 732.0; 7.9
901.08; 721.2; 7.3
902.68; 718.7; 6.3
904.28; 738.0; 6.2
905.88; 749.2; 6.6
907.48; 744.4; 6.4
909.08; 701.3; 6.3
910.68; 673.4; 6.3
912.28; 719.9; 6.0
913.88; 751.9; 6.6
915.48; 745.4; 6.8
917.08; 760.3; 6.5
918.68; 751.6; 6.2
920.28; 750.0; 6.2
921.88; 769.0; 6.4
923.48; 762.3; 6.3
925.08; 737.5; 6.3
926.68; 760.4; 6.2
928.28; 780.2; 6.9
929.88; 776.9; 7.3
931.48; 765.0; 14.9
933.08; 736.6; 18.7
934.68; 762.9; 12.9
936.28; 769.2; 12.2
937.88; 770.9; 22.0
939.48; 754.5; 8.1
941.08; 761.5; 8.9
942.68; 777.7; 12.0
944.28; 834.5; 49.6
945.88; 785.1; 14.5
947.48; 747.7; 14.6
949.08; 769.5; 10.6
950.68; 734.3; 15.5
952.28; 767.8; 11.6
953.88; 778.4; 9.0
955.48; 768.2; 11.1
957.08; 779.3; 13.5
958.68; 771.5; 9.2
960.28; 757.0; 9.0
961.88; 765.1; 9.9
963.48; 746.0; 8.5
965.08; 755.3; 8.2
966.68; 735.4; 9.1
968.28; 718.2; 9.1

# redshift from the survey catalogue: 0.05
